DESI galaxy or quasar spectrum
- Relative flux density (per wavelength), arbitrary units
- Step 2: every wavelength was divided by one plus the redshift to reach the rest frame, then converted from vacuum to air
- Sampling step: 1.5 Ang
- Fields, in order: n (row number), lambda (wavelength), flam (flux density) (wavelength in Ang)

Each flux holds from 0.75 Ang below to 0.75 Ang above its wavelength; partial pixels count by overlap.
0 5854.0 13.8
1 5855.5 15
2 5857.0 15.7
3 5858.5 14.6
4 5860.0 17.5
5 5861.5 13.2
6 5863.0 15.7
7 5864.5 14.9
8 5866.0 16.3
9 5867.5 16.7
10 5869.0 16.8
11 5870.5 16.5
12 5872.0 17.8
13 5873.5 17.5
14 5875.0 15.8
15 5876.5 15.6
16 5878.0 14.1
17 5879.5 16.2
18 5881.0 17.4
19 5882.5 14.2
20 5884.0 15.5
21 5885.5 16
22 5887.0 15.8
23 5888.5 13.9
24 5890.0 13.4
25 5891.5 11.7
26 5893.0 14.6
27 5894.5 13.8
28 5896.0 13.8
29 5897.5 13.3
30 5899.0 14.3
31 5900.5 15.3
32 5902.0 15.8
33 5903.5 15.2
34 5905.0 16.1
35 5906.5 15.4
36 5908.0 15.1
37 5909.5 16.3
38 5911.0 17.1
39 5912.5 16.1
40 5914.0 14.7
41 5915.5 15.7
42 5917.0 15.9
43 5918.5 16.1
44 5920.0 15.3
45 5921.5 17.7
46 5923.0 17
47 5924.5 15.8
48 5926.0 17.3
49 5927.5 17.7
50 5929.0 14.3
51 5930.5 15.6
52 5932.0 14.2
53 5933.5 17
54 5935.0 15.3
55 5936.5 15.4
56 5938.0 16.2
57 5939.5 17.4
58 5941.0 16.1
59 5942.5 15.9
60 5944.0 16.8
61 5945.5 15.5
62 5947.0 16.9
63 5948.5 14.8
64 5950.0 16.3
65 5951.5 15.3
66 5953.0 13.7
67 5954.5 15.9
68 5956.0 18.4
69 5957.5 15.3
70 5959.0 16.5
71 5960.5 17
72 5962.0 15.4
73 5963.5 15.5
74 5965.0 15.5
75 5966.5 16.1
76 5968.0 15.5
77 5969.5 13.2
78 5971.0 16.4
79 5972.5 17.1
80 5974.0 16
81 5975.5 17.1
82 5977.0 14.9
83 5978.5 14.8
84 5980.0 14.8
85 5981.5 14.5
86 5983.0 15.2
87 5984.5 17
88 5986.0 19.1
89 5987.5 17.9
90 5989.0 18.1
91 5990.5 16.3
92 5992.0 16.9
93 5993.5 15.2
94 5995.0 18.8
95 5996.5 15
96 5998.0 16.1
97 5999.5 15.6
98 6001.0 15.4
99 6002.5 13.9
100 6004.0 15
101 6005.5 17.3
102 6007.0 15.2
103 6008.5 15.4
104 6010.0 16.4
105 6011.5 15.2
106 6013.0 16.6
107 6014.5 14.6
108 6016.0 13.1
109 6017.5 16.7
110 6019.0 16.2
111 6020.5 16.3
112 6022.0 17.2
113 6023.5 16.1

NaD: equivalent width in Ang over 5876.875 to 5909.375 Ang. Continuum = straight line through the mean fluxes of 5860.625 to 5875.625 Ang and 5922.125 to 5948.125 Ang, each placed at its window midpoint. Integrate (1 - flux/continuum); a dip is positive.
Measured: 2.6 Ang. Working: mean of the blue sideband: 16.1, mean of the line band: 14.8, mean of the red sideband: 16.1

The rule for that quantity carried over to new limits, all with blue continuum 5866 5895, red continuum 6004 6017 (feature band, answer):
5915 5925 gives -0.5 Ang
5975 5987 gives -0.4 Ang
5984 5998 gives -1.5 Ang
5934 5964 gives -1.0 Ang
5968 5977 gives -0.2 Ang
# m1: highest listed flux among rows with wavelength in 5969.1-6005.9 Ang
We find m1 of 19.1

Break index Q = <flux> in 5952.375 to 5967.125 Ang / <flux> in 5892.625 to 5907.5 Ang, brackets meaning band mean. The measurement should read 1.08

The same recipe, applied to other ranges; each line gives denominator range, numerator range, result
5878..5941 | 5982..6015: 1.05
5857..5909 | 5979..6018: 1.04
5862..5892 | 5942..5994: 1.03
